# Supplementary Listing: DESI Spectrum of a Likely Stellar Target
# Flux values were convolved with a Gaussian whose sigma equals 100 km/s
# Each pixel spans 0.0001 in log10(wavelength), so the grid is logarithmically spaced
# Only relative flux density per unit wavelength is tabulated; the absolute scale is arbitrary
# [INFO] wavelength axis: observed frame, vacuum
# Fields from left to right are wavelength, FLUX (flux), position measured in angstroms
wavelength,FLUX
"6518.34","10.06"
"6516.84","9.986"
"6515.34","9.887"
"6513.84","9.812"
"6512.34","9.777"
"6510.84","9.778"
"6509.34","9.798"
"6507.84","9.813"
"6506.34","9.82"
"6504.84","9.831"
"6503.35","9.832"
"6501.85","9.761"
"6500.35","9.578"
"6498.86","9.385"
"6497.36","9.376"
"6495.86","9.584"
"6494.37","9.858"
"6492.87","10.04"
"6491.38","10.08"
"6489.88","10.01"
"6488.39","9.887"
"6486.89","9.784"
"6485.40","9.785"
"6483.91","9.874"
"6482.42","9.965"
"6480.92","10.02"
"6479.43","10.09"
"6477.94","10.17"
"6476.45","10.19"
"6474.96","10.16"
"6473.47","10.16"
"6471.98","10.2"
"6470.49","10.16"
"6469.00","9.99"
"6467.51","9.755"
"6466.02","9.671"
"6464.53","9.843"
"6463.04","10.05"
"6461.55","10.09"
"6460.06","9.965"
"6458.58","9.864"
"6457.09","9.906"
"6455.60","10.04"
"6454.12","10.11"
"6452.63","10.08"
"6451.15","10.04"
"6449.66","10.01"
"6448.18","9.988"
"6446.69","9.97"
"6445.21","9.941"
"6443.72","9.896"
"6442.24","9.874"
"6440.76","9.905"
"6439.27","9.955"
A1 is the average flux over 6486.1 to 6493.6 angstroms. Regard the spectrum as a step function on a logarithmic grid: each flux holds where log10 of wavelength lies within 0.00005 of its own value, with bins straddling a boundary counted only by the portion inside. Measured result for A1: 9.96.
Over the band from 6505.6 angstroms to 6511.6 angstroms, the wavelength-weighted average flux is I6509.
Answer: 9.79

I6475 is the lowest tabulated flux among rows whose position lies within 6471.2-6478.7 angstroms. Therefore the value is 10.16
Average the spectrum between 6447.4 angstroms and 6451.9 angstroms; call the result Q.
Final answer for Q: 10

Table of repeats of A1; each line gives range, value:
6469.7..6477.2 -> 10.2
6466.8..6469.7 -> 9.87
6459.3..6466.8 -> 9.92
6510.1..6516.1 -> 9.81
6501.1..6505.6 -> 9.81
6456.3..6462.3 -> 9.95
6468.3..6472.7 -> 10.1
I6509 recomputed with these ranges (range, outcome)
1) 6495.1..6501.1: 9.49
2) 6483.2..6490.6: 9.87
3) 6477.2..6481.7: 10.1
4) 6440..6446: 9.9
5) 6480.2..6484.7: 9.95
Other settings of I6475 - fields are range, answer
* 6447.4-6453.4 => 9.988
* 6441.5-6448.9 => 9.874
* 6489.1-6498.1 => 9.376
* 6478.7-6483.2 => 9.965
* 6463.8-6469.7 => 9.671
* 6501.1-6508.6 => 9.761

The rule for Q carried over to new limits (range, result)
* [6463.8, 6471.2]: 9.88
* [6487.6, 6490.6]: 9.94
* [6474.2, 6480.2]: 10.2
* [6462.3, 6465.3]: 9.93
